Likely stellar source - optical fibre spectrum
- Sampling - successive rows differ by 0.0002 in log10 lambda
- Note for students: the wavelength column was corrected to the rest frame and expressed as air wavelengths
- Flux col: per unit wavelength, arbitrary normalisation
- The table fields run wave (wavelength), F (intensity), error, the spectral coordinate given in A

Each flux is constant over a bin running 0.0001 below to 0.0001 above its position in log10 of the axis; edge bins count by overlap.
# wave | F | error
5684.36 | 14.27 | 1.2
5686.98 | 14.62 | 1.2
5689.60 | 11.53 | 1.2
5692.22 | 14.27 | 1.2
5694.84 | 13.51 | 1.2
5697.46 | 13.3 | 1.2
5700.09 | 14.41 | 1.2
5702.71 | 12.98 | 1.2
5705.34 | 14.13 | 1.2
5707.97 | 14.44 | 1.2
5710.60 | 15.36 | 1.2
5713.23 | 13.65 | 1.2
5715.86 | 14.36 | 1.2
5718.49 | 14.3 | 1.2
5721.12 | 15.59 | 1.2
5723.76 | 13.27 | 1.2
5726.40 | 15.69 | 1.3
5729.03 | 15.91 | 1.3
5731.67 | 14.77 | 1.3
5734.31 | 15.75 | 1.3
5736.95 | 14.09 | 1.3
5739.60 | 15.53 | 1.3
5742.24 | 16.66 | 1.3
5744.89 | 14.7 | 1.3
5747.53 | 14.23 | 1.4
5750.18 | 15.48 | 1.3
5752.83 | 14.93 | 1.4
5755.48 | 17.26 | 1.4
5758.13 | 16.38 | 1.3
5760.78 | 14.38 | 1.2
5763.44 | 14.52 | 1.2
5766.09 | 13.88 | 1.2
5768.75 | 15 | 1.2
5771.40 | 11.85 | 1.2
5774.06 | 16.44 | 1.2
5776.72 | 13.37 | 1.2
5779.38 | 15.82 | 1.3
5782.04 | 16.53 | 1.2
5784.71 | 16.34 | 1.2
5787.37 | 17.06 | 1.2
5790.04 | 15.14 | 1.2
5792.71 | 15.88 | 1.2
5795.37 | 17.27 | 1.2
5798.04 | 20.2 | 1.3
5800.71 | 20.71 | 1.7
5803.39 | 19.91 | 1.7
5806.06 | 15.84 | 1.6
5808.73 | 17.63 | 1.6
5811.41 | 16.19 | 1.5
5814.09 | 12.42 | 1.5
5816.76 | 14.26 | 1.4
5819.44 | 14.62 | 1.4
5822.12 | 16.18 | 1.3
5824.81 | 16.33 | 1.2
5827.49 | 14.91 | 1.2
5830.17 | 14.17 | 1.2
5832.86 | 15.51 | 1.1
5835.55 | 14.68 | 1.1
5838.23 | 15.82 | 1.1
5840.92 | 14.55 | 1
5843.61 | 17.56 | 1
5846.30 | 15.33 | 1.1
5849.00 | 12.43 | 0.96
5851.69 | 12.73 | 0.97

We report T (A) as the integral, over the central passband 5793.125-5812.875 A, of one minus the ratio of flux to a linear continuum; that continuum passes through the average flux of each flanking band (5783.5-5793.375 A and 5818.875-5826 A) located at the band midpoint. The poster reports -2.6 A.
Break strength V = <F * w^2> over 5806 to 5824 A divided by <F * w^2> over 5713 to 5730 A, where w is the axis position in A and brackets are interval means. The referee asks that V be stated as 1.1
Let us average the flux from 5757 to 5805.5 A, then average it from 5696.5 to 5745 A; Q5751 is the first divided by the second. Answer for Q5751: 1.10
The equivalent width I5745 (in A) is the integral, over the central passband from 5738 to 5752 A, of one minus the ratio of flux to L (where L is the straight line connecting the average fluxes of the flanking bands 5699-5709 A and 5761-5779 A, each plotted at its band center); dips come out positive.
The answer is -1.1 A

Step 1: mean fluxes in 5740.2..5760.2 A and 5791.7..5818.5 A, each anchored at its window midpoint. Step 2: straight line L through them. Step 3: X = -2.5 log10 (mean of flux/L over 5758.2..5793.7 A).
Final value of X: 0.079 mag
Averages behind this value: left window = 15.6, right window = 17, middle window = 15.1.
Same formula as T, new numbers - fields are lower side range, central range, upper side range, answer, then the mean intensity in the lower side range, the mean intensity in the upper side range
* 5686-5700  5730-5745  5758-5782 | -1.2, 13.5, 14.6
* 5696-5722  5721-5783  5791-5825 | 0.9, 14.2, 16.7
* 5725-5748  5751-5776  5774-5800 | 1.6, 15.3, 16.5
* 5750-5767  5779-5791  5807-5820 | -0.8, 15.3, 15.1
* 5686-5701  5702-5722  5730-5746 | -0.1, 13.6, 15.3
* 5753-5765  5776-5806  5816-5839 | -3.5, 15.5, 15.2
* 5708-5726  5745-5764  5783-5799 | 0.5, 14.5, 16.9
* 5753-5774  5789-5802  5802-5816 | -1.6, 14.9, 16.3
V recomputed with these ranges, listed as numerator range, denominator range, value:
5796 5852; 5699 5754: 1.11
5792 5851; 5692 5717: 1.19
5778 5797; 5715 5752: 1.11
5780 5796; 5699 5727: 1.17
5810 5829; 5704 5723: 1.07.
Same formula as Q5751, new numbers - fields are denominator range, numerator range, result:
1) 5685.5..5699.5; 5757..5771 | 1.08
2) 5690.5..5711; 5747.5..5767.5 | 1.09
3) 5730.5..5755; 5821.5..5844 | 1.01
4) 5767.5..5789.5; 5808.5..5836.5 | 0.99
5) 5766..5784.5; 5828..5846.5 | 1.03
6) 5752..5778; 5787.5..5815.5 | 1.16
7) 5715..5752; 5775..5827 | 1.09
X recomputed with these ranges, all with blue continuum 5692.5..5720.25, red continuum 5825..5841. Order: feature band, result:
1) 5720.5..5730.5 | -0.06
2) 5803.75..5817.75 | -0.05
